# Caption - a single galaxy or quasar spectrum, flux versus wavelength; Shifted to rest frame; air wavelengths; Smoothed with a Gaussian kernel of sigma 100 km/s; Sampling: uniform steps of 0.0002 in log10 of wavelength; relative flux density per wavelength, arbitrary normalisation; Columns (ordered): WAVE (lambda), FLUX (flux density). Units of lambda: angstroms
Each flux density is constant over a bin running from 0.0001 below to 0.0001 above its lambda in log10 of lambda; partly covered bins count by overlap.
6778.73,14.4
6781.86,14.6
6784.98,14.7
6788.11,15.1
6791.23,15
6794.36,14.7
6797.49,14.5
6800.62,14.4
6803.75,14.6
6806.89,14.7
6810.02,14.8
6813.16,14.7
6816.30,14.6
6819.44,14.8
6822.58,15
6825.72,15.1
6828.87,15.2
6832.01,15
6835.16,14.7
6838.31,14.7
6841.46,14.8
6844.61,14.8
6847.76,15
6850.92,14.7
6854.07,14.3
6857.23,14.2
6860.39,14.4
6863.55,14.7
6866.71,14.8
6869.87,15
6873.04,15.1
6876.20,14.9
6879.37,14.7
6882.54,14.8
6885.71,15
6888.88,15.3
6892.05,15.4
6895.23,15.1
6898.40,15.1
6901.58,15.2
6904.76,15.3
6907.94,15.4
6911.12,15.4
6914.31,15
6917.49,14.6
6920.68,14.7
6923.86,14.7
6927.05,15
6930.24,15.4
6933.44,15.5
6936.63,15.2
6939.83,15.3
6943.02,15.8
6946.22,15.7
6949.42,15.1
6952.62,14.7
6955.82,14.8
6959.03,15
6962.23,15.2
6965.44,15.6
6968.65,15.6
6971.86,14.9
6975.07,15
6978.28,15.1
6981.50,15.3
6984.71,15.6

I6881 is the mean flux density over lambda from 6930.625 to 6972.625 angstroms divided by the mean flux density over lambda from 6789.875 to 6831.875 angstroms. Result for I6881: 1.03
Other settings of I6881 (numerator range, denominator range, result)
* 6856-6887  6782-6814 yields 1.00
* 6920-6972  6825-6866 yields 1.03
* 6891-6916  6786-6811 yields 1.03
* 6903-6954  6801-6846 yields 1.02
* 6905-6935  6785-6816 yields 1.03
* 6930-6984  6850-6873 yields 1.04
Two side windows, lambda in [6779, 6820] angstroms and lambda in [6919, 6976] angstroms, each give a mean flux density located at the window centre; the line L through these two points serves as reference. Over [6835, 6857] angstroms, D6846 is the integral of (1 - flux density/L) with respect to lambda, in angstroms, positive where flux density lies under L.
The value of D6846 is 0.2 angstroms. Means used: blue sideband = 14.7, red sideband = 15.2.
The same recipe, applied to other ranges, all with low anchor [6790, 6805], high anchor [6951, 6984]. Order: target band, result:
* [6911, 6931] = 0.10 angstroms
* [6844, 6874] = 0.26 angstroms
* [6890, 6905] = -0.29 angstroms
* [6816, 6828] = -0.18 angstroms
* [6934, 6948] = -0.41 angstroms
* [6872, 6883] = 0.00 angstroms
